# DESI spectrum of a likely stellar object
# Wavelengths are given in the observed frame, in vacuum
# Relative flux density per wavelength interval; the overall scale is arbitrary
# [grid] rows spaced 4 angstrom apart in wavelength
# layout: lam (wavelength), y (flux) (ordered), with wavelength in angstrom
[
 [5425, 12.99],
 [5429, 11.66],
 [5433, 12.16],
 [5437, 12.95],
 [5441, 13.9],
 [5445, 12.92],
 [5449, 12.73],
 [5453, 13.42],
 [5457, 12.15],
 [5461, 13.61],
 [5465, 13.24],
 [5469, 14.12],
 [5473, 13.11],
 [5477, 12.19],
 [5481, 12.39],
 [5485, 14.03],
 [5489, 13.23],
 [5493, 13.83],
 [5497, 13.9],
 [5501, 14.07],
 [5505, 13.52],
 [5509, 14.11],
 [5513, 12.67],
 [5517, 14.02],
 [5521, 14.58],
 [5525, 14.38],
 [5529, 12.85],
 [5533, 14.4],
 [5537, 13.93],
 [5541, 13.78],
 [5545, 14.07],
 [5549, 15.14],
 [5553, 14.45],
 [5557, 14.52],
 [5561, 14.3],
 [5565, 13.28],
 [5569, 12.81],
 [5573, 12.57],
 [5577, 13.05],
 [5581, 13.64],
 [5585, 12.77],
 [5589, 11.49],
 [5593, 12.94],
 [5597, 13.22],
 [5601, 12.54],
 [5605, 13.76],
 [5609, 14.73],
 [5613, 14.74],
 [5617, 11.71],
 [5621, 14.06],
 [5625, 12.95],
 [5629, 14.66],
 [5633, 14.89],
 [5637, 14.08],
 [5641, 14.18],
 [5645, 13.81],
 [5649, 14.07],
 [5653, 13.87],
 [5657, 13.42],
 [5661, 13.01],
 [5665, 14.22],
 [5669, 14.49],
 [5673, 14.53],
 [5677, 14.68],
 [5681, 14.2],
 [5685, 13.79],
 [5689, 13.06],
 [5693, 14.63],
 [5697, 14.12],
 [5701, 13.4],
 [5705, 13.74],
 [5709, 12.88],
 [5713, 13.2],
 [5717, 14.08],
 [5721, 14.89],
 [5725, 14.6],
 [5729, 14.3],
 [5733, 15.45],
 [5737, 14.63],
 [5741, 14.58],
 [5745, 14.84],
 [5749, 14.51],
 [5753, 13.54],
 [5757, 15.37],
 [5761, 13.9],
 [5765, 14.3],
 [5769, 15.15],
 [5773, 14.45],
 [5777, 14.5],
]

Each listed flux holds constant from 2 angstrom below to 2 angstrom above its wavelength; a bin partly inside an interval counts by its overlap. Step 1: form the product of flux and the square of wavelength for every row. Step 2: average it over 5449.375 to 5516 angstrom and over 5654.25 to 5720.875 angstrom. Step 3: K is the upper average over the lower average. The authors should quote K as 1.1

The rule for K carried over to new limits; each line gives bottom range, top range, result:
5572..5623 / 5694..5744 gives 1.12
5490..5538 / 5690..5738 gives 1.10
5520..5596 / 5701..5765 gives 1.12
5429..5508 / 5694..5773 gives 1.19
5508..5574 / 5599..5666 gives 1.03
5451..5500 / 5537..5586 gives 1.07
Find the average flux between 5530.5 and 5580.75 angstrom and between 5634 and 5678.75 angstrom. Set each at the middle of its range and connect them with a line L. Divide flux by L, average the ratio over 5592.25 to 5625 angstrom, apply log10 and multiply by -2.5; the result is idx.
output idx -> 0.04 mag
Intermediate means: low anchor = 13.8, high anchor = 14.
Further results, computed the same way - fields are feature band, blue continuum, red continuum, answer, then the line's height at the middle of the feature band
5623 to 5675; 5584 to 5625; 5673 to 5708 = -0.03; 13.6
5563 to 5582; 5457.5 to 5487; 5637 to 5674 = 0.05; 13.6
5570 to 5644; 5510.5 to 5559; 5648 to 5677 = 0.05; 14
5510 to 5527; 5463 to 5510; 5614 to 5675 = -0.03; 13.5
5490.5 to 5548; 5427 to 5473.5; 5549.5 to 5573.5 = -0.03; 13.5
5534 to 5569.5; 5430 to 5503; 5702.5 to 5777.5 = -0.04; 13.6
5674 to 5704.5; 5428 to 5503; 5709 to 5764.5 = 0.01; 14.2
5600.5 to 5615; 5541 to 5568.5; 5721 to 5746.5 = 0.02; 14.3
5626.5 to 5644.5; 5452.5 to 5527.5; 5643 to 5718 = -0.05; 13.8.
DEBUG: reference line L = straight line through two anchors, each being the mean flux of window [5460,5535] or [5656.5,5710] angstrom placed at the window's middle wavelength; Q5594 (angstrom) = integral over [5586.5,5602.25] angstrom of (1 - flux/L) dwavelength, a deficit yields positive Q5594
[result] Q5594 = 1.4 angstrom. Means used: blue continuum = 13.6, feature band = 12.6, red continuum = 13.9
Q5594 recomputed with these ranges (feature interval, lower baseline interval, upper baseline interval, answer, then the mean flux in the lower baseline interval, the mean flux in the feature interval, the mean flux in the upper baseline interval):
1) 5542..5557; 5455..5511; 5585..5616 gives -1.3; 13.4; 14.5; 13.3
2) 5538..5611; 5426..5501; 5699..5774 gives 0.4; 13.1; 13.5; 14.3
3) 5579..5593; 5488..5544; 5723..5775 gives 1.4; 13.8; 12.7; 14.6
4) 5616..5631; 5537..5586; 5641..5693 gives 0.4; 13.7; 13.5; 14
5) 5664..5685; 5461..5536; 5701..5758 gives -0.4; 13.6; 14.4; 14.3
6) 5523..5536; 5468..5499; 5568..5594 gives -0.8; 13.3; 13.9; 12.7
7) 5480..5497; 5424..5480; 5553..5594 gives -0.6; 12.9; 13.5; 13.2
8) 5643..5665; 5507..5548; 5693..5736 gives 0.6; 13.9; 13.7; 14.1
